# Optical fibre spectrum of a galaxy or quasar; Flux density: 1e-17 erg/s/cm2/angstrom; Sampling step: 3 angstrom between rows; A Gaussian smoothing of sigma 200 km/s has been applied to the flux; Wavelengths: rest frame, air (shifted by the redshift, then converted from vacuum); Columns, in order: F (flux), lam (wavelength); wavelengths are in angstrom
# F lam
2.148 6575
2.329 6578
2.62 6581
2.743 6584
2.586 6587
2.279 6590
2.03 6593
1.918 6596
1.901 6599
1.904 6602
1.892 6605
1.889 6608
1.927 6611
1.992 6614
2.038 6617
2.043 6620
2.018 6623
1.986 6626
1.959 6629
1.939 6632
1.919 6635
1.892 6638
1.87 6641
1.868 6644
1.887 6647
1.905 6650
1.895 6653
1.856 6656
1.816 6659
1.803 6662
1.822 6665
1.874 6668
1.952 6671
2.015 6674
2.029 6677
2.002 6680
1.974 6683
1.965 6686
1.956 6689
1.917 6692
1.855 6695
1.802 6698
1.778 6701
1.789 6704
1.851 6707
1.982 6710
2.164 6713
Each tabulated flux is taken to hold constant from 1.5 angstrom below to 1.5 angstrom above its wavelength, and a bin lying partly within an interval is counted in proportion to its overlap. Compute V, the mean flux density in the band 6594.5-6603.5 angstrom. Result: 1.91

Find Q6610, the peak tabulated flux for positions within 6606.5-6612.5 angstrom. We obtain 1.927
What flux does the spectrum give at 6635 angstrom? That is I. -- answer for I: 1.919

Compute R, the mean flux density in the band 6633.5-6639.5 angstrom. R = 1.91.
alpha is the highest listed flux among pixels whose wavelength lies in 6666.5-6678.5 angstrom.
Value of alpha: 2.029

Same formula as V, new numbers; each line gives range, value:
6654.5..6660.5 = 1.84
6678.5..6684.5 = 1.99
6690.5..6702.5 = 1.84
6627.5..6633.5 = 1.95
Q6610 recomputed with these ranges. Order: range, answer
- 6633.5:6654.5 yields 1.919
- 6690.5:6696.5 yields 1.917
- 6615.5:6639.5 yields 2.043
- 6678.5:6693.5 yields 2.002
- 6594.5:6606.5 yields 1.918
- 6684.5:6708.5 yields 1.965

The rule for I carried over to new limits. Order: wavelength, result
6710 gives 1.982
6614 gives 1.992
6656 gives 1.856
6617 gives 2.038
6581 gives 2.62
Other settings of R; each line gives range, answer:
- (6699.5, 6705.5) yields 1.78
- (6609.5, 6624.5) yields 2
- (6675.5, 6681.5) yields 2.02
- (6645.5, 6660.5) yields 1.87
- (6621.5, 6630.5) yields 1.99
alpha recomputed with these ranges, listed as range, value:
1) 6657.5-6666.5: 1.822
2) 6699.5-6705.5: 1.789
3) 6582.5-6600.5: 2.743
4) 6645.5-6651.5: 1.905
